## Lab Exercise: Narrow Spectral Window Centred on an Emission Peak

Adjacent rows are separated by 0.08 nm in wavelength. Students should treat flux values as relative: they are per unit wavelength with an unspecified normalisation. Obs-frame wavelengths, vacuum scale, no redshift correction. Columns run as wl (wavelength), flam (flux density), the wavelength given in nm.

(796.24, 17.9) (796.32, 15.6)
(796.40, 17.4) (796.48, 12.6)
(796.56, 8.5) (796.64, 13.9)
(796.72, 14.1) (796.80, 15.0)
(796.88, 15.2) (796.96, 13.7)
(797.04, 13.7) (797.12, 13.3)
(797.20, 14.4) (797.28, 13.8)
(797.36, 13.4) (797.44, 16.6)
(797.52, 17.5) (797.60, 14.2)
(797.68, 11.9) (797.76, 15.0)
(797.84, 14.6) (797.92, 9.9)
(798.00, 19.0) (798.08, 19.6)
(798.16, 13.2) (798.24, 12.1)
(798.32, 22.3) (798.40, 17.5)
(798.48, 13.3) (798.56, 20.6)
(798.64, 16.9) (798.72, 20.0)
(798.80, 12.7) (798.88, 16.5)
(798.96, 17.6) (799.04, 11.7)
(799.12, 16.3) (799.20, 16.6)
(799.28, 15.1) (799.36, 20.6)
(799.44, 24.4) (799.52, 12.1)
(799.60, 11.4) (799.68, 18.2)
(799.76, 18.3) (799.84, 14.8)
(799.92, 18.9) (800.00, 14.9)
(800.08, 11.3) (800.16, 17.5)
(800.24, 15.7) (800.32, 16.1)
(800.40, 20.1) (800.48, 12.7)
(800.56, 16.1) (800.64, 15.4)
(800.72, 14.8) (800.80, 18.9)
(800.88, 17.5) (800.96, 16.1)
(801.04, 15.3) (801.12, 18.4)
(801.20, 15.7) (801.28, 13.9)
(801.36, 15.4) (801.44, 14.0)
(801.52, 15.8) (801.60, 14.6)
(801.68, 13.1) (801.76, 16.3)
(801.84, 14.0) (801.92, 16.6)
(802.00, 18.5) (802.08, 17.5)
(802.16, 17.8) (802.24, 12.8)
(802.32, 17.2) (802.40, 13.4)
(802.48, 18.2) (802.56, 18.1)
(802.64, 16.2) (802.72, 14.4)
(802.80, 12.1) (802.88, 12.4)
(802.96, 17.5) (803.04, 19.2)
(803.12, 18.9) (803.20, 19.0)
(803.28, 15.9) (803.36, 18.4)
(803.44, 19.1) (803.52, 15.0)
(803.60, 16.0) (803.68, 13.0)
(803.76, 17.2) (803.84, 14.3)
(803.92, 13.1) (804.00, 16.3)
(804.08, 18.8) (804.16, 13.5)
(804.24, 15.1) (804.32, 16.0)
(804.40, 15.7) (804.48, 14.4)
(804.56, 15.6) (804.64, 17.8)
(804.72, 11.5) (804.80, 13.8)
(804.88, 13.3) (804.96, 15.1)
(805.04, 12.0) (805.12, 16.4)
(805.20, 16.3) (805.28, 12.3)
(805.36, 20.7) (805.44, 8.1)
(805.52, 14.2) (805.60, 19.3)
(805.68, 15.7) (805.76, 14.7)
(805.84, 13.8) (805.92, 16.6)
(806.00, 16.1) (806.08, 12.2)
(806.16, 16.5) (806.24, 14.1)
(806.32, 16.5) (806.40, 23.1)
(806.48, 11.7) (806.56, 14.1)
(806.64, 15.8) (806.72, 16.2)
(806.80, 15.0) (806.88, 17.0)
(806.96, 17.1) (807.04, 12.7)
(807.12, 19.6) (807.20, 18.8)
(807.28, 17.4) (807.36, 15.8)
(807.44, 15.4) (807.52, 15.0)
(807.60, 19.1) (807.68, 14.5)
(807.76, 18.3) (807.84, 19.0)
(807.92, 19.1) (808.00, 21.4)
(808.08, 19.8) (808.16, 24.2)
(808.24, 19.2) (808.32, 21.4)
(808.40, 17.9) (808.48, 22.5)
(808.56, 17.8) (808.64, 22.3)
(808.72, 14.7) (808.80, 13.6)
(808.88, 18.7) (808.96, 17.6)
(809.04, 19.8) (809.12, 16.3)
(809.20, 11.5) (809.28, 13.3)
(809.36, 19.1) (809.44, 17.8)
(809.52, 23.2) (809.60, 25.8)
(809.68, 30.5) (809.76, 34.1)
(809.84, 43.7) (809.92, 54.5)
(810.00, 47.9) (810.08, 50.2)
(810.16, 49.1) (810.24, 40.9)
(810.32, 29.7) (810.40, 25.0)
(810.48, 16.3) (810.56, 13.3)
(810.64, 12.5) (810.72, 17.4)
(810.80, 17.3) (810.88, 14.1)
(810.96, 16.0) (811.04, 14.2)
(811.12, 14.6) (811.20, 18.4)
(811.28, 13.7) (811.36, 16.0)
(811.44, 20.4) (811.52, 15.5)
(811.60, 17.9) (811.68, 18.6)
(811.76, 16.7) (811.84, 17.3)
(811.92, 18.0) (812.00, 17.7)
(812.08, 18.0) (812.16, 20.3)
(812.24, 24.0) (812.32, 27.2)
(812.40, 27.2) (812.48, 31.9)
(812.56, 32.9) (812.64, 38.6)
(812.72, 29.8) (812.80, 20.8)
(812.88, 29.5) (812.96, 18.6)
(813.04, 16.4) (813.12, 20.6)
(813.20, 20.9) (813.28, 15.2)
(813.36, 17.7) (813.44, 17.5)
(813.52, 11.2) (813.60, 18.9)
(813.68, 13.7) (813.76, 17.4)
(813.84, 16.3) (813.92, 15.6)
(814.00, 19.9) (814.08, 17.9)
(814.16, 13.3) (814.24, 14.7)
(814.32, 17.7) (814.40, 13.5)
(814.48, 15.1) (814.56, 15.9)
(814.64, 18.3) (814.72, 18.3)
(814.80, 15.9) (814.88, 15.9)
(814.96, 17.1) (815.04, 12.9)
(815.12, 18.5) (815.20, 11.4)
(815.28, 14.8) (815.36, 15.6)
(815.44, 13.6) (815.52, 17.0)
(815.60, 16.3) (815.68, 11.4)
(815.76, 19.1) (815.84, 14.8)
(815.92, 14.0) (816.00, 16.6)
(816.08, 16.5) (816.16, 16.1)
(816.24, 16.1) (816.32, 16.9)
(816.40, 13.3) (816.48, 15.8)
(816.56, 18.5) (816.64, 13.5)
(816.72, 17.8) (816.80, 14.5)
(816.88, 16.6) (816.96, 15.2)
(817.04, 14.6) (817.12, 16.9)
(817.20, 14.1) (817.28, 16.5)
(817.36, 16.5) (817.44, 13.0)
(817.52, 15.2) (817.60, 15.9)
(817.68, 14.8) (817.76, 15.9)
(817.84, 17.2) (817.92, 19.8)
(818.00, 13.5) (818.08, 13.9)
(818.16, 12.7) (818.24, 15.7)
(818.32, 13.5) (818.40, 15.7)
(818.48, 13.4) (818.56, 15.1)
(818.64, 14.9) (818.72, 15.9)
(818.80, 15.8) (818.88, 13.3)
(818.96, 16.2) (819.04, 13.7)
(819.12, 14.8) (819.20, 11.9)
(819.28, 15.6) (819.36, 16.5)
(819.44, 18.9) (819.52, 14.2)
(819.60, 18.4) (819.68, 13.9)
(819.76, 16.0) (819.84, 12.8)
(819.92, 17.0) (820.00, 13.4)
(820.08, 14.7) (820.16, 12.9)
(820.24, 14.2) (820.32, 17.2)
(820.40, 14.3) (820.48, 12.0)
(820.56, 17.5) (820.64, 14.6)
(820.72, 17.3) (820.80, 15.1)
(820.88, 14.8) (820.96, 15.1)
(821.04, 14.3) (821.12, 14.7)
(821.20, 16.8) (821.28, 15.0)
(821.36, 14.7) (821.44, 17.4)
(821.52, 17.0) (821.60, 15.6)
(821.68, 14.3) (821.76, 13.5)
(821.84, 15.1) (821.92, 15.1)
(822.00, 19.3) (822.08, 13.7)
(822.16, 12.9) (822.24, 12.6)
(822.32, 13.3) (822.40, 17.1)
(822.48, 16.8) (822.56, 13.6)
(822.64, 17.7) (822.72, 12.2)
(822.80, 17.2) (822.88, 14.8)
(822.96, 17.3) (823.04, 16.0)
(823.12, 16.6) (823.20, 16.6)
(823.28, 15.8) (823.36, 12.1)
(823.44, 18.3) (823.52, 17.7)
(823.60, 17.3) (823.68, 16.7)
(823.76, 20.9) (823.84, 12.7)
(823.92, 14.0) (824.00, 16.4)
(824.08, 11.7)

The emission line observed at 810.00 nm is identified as H-alpha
